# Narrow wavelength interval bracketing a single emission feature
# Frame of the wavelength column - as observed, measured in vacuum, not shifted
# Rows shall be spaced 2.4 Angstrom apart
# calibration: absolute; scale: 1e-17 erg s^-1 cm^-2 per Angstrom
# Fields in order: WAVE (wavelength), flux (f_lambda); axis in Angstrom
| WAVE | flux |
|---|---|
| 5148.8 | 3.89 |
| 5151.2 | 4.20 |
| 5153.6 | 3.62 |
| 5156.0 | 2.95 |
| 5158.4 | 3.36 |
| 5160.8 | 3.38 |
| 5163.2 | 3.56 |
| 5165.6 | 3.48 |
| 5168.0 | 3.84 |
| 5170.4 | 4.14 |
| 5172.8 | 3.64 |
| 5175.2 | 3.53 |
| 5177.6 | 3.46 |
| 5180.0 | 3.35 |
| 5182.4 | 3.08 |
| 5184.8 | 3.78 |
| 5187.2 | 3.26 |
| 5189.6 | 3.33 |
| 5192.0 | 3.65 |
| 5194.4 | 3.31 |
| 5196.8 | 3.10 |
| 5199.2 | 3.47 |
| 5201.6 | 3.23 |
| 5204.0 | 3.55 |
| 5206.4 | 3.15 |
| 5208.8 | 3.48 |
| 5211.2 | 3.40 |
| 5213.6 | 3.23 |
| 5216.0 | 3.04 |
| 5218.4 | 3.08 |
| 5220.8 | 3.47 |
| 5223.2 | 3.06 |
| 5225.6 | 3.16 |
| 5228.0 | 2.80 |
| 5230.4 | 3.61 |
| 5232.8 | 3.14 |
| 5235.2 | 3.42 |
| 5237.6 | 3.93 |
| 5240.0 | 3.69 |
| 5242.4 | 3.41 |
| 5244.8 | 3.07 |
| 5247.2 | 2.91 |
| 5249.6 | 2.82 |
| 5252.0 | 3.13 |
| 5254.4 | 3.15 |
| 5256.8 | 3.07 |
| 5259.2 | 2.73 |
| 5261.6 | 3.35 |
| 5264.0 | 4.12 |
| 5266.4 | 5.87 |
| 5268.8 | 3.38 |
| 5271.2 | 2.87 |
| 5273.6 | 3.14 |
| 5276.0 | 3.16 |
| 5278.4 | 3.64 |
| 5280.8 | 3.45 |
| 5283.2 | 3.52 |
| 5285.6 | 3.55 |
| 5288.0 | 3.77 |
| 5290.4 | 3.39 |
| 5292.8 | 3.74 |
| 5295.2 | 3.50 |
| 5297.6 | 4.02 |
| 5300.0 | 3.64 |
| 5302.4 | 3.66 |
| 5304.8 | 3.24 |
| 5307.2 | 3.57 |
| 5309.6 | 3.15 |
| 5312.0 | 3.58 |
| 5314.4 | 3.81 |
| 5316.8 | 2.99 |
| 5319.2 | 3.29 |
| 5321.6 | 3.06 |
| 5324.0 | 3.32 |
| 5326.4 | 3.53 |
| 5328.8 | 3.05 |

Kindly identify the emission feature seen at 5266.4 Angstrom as H-gamma 4340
